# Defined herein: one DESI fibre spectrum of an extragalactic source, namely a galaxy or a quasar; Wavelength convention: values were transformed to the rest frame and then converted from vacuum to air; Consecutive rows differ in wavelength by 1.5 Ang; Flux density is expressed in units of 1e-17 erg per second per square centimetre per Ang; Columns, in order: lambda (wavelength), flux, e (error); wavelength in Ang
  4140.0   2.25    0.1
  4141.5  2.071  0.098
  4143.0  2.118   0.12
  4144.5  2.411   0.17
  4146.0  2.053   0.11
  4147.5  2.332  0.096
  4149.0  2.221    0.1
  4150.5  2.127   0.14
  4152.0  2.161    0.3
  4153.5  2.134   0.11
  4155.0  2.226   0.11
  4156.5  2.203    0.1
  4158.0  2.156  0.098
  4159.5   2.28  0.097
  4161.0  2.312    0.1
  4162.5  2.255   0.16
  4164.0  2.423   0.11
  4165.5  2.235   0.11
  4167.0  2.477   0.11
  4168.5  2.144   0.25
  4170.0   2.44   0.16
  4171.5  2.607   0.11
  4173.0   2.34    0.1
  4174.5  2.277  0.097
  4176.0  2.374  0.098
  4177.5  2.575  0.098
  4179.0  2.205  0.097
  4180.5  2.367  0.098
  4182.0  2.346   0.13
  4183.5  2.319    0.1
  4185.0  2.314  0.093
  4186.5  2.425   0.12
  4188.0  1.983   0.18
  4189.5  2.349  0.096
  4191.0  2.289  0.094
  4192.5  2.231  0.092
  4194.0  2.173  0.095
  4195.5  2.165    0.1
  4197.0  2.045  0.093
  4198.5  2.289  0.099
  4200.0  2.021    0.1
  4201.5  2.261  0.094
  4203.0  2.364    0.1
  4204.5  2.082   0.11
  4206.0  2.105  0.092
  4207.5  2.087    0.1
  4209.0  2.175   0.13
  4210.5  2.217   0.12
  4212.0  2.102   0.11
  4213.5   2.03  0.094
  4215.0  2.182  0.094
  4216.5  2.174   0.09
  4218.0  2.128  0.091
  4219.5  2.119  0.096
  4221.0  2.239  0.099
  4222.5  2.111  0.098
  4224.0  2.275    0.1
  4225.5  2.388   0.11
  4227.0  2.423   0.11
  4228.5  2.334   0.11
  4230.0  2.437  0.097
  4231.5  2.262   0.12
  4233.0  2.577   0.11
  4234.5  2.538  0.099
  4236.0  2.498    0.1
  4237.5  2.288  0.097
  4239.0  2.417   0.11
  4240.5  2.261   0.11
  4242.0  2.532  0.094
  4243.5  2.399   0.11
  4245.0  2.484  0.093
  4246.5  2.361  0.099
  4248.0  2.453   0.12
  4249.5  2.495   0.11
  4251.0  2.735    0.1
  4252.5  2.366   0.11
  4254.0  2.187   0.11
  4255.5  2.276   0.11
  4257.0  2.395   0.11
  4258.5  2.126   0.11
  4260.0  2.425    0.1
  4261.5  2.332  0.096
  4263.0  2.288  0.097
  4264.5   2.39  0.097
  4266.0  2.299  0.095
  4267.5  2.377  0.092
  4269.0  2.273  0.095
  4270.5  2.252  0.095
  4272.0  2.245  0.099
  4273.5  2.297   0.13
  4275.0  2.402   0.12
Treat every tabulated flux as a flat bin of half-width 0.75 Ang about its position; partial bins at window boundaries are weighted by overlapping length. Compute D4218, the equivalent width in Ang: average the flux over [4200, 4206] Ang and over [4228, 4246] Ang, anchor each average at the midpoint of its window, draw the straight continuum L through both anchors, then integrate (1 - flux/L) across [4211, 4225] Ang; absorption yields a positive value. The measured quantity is 0.8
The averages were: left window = 2.19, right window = 2.42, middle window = 2.16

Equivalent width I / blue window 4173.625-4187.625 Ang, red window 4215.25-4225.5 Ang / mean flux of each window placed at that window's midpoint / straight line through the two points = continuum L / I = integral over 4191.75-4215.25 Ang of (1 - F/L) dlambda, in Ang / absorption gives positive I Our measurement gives 1.0 Ang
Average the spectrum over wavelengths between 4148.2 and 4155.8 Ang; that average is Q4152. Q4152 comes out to 2.18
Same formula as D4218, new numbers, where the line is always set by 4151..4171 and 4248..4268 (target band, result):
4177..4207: 0.7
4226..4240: -0.5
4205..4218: 1.0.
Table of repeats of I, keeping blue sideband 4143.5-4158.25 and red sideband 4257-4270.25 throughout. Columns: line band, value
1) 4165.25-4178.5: -0.98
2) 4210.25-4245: -0.40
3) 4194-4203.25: 0.29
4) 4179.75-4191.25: -0.32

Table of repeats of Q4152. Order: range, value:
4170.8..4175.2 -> 2.41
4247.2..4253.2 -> 2.51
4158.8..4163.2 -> 2.28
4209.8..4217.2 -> 2.14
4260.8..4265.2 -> 2.34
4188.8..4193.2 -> 2.29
